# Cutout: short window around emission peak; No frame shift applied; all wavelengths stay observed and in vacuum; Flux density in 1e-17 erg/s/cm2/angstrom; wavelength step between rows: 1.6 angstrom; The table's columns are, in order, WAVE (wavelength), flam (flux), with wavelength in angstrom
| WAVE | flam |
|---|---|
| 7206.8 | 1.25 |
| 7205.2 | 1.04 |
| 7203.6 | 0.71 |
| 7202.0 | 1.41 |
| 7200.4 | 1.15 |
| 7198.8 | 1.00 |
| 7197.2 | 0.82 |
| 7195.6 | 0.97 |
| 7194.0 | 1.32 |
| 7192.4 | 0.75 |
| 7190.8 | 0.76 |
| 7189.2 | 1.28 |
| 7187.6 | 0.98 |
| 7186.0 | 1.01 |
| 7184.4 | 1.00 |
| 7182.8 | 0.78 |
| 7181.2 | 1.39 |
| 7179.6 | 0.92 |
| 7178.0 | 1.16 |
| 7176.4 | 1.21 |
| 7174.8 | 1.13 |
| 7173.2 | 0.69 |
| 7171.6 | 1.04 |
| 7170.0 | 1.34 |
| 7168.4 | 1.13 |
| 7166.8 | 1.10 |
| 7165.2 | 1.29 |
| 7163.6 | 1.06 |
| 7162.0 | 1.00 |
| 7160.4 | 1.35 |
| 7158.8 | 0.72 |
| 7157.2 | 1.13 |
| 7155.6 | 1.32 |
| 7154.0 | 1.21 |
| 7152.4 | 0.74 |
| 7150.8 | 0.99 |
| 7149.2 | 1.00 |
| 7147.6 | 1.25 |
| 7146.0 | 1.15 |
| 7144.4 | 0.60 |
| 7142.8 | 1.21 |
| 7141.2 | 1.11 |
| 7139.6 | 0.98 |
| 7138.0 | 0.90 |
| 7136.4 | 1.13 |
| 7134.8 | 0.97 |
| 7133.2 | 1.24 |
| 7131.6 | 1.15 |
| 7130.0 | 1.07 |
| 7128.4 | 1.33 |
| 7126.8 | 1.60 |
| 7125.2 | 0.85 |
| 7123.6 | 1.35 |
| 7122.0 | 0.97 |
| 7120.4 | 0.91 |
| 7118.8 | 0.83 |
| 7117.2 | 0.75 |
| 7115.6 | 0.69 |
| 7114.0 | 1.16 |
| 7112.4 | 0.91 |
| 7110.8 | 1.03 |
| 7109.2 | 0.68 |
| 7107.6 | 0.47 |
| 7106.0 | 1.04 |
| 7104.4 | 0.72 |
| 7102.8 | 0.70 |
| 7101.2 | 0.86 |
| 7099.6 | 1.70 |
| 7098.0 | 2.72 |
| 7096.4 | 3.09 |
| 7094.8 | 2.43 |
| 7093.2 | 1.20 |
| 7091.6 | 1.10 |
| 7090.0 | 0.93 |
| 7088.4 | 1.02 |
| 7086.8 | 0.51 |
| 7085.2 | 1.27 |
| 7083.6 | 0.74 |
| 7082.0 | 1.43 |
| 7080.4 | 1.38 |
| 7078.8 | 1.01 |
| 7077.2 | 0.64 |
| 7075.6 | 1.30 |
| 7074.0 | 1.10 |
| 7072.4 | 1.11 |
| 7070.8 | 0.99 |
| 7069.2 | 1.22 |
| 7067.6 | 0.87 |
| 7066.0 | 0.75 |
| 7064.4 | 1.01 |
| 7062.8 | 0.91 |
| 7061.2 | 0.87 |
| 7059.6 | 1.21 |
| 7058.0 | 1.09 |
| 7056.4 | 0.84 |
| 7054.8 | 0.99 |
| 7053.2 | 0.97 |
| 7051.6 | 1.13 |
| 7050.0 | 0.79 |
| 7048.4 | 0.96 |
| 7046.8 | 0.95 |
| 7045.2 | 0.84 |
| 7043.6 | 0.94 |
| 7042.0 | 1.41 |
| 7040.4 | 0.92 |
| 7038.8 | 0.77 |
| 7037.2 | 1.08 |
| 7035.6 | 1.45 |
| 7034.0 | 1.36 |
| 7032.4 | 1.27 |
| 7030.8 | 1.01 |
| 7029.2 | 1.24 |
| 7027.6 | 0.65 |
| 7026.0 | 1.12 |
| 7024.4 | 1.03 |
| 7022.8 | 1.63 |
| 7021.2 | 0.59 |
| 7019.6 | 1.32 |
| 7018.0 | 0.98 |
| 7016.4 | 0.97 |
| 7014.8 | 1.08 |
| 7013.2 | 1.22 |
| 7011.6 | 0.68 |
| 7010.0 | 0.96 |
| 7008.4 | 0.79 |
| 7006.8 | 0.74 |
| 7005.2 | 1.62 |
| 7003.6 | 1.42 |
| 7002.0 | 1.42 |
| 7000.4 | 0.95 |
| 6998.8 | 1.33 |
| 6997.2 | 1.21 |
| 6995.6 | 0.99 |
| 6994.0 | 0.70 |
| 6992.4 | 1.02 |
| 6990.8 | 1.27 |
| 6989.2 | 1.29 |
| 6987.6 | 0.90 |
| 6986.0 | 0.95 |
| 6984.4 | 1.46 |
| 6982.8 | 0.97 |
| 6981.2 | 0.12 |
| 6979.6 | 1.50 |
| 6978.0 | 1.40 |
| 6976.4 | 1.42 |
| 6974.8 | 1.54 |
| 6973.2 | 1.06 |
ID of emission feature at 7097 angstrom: H-beta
